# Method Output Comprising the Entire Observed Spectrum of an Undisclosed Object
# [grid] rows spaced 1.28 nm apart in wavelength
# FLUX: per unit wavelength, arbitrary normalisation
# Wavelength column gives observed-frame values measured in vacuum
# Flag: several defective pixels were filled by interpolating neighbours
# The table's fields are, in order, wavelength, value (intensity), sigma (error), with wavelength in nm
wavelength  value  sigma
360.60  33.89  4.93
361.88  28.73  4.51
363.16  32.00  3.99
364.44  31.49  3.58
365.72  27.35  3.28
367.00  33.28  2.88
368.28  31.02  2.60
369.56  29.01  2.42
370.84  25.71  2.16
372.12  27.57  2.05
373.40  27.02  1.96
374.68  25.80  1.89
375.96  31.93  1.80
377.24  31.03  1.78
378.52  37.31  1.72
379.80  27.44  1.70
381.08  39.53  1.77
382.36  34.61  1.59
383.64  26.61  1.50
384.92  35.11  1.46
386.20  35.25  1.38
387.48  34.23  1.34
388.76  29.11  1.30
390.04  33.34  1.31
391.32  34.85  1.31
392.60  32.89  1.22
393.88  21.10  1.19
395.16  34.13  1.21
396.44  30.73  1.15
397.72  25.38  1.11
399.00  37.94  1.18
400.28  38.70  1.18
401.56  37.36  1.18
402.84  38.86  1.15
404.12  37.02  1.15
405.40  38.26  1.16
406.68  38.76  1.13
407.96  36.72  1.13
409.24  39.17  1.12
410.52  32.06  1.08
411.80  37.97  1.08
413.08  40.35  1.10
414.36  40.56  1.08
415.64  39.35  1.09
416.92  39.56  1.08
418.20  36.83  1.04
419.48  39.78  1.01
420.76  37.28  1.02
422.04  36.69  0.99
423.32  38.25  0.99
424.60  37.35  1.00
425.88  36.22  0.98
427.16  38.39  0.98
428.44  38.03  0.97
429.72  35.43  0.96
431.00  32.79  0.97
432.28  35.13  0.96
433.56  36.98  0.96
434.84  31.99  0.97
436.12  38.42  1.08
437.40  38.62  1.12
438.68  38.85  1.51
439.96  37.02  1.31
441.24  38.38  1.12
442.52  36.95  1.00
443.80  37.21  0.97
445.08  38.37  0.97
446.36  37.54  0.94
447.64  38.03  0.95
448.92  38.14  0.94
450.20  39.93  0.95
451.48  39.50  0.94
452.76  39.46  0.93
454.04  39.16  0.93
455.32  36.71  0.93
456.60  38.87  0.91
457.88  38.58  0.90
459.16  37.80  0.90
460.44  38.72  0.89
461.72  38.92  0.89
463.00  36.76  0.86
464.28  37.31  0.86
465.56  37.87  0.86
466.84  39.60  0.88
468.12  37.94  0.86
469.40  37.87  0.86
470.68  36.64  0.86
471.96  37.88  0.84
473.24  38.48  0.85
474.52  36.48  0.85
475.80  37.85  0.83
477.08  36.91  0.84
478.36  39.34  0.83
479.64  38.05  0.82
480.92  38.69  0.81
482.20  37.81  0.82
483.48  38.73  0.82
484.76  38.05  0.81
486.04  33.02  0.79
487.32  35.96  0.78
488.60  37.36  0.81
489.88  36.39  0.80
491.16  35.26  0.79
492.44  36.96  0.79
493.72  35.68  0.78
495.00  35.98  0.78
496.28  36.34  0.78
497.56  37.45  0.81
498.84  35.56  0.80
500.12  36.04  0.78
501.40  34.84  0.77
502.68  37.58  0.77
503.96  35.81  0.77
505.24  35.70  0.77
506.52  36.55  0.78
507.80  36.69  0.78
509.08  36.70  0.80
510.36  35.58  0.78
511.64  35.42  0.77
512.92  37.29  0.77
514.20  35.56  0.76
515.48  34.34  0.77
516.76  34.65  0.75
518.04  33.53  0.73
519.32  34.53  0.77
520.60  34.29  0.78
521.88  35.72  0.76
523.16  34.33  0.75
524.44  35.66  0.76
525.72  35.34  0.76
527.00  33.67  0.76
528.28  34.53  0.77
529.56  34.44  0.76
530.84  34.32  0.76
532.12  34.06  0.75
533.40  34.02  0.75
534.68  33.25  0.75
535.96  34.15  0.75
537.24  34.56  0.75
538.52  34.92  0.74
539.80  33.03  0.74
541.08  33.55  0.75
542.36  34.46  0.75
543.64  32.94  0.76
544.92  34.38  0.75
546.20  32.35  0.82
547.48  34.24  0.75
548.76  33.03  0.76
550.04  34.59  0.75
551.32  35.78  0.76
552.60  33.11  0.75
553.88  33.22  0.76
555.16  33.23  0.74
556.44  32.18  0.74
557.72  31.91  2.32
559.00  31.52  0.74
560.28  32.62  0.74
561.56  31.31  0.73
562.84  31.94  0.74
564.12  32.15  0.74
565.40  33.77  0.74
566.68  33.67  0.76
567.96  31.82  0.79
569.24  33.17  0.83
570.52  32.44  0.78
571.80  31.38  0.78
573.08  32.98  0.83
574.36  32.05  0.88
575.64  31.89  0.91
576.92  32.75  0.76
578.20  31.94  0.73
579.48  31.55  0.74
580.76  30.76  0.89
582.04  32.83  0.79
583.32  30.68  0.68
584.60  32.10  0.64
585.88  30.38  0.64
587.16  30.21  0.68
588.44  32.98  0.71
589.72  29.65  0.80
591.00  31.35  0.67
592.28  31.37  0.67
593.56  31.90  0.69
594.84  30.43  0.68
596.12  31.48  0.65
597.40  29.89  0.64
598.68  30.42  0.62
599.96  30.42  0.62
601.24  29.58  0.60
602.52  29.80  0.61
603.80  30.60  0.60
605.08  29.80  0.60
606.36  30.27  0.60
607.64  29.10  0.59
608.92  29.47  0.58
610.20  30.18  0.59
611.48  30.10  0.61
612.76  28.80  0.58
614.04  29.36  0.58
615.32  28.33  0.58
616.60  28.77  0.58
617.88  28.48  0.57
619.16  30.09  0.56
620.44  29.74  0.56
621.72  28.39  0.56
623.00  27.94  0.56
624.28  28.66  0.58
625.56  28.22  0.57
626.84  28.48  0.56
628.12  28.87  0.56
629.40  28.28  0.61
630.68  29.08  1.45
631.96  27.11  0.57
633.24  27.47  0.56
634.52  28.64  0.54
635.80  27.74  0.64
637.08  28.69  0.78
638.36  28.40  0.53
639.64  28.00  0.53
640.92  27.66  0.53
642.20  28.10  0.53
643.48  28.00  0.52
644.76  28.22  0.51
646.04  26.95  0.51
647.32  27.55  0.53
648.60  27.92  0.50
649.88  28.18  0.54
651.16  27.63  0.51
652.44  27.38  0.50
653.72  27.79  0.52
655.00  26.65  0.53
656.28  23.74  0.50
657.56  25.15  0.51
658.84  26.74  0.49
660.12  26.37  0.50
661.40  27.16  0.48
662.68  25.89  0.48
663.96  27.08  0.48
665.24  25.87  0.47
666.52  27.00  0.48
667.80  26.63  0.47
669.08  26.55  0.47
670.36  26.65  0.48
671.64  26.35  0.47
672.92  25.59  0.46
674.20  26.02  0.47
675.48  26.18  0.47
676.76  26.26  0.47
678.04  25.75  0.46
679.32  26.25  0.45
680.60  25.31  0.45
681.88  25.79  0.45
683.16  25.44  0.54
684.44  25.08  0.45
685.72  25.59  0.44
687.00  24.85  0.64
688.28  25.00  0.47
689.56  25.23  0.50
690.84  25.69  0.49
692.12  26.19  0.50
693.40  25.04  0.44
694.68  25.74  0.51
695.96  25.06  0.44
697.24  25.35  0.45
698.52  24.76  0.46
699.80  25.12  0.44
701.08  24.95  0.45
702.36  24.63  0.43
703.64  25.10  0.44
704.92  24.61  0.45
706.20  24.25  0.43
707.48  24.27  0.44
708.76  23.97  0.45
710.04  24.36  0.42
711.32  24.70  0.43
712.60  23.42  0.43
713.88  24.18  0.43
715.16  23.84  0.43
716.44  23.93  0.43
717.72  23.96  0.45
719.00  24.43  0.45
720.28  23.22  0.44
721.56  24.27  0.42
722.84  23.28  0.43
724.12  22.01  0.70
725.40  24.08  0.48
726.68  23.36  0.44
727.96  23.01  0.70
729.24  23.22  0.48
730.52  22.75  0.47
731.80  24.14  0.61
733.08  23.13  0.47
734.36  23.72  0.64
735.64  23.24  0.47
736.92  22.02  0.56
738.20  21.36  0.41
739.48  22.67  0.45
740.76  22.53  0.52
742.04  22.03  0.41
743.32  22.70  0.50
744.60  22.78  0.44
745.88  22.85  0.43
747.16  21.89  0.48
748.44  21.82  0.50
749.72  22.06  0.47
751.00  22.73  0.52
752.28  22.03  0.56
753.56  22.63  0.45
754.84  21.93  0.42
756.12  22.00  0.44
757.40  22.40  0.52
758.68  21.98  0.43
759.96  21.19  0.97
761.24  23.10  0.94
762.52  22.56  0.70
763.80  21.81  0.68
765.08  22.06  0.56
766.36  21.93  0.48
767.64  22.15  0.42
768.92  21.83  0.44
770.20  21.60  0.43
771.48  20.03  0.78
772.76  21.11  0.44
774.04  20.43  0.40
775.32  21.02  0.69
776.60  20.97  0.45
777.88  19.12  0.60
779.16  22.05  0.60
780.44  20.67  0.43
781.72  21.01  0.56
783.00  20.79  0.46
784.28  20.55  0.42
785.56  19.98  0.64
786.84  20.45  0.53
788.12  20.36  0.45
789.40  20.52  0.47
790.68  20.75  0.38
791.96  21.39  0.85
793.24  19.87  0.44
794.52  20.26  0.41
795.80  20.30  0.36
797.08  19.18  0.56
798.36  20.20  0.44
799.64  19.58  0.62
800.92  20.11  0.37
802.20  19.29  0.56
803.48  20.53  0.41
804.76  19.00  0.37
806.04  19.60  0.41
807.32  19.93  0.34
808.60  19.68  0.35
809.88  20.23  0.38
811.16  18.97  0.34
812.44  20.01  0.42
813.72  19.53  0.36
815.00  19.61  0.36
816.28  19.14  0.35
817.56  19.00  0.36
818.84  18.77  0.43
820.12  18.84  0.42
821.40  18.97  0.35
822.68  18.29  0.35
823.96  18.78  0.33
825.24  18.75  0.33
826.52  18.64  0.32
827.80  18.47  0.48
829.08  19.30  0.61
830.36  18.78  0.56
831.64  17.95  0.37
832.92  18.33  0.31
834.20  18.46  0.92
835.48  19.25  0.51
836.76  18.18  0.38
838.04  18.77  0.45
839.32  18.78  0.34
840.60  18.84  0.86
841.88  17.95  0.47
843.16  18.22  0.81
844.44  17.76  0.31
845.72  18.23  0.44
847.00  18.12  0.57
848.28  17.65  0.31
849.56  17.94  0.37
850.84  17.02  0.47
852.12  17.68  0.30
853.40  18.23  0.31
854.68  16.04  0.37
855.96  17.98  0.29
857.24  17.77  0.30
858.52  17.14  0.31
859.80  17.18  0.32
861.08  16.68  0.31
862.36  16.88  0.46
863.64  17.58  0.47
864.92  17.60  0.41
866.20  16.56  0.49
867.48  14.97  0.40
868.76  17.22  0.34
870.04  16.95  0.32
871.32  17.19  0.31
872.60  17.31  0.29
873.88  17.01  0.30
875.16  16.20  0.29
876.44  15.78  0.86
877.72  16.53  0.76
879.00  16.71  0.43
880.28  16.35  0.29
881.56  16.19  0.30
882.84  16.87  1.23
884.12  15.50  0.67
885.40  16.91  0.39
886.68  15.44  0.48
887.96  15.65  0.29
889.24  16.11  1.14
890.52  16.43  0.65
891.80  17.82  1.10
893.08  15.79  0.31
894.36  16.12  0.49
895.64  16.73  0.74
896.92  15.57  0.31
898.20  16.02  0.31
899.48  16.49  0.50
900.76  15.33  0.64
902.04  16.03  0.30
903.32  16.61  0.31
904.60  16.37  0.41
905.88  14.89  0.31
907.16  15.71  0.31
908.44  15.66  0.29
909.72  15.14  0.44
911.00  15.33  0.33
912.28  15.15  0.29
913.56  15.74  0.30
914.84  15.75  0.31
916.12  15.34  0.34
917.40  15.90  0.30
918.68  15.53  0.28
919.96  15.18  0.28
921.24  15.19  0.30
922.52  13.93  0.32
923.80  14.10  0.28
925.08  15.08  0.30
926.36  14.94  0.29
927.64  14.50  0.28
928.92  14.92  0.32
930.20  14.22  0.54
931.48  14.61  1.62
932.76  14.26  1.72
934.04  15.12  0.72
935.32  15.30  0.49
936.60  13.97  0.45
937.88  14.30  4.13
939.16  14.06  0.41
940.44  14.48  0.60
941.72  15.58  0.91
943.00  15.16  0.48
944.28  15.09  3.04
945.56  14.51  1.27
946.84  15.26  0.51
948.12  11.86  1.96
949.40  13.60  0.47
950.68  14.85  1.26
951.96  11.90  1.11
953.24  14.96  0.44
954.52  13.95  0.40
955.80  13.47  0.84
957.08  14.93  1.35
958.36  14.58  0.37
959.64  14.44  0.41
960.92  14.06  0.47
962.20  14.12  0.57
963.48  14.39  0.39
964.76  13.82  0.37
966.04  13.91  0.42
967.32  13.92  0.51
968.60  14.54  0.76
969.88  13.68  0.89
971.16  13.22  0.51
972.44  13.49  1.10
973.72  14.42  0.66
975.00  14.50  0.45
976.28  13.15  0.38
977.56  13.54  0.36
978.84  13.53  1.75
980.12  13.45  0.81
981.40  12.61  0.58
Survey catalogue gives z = 0.00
